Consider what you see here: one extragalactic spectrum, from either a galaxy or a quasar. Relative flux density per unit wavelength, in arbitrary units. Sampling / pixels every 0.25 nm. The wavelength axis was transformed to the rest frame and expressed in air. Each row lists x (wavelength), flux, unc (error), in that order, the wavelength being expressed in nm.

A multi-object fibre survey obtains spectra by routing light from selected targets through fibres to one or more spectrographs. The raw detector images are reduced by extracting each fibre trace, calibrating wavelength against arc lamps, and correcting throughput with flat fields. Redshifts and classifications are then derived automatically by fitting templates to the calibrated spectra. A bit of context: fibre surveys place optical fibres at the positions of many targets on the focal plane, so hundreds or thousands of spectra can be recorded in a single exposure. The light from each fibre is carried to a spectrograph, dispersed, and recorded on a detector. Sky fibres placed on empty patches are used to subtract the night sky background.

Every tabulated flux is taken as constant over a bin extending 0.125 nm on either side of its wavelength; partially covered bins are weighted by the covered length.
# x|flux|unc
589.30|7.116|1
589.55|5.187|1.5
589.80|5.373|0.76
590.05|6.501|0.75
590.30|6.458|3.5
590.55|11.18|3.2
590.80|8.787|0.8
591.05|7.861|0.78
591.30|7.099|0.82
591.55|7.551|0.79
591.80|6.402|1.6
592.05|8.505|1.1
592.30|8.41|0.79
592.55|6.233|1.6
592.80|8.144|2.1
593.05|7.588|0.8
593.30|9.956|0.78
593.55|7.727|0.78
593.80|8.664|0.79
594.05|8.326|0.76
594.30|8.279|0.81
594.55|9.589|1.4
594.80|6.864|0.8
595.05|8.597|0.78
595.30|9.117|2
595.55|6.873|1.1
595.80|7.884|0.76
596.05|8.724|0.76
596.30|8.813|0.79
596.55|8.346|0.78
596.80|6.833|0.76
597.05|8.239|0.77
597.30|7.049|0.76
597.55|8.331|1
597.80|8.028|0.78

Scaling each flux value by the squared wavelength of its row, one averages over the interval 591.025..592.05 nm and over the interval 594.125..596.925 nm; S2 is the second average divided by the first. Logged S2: 1.1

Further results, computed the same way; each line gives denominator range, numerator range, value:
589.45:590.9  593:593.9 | 1.19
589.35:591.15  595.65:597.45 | 1.11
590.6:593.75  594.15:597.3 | 1.04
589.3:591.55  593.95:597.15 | 1.14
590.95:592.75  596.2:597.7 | 1.08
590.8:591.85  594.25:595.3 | 1.14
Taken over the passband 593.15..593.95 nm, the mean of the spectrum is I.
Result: 8.73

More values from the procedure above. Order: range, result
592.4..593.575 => 7.96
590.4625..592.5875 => 8.02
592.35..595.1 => 8.17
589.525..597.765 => 7.9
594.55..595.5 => 8.27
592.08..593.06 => 7.68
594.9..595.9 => 8.09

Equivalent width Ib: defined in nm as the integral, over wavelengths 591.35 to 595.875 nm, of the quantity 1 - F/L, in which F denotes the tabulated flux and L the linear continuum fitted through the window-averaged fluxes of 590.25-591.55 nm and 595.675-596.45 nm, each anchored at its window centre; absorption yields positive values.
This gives 0.20 nm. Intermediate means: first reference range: 8.31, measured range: 8.03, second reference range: 8.47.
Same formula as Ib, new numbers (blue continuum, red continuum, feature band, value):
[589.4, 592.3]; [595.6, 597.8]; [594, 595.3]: -0.10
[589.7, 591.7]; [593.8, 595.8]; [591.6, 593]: 0.06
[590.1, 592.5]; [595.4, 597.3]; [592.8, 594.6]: -0.14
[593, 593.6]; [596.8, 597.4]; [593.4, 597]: -0.07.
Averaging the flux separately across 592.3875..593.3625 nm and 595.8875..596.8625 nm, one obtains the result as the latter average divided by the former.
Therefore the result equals 1.05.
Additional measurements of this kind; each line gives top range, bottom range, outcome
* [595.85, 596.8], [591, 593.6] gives 1.07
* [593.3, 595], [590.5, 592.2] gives 1.04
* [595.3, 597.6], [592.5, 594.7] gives 0.95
